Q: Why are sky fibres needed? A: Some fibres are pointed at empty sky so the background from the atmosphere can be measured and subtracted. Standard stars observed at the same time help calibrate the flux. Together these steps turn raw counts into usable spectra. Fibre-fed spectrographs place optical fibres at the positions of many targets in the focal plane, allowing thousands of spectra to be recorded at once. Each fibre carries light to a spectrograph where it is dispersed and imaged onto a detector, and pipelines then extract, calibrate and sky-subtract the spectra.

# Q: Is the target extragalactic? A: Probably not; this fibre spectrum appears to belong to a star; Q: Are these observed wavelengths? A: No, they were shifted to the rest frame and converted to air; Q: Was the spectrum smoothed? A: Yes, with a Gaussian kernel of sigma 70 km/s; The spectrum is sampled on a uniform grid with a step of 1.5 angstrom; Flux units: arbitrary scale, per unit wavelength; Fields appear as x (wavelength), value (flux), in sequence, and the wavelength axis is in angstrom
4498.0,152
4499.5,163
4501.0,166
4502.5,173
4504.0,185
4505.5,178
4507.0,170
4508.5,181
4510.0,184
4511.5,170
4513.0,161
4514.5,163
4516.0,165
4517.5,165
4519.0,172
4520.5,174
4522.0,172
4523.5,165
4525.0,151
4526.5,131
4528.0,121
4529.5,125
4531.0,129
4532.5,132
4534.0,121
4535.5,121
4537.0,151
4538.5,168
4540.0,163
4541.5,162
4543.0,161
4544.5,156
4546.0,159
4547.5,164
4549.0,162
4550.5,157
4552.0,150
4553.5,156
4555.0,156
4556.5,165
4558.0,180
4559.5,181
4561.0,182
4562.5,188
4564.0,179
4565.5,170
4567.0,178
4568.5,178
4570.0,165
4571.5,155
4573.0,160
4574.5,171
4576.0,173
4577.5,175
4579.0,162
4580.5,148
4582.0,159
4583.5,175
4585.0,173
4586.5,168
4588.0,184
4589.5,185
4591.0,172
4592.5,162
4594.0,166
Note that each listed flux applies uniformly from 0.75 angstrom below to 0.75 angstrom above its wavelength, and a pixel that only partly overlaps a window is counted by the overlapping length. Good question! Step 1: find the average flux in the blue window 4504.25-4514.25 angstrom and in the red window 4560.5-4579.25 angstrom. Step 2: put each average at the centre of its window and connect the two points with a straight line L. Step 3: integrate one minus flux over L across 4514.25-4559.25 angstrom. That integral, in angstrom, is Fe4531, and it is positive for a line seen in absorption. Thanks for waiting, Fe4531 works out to 4.9 angstrom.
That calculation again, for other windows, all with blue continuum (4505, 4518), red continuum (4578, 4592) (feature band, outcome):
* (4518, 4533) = 2.0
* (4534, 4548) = 1.3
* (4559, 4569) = -0.6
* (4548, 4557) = 0.7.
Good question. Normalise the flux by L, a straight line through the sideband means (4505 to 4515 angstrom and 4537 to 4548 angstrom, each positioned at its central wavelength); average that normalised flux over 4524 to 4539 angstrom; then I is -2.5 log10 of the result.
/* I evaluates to 0.22 mag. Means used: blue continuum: 173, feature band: 135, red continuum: 161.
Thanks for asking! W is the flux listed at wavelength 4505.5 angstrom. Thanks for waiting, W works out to 178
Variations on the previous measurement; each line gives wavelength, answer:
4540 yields 163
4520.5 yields 174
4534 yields 121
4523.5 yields 165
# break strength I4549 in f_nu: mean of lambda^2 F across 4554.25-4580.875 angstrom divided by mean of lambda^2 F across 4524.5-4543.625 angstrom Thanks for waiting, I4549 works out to 1.2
